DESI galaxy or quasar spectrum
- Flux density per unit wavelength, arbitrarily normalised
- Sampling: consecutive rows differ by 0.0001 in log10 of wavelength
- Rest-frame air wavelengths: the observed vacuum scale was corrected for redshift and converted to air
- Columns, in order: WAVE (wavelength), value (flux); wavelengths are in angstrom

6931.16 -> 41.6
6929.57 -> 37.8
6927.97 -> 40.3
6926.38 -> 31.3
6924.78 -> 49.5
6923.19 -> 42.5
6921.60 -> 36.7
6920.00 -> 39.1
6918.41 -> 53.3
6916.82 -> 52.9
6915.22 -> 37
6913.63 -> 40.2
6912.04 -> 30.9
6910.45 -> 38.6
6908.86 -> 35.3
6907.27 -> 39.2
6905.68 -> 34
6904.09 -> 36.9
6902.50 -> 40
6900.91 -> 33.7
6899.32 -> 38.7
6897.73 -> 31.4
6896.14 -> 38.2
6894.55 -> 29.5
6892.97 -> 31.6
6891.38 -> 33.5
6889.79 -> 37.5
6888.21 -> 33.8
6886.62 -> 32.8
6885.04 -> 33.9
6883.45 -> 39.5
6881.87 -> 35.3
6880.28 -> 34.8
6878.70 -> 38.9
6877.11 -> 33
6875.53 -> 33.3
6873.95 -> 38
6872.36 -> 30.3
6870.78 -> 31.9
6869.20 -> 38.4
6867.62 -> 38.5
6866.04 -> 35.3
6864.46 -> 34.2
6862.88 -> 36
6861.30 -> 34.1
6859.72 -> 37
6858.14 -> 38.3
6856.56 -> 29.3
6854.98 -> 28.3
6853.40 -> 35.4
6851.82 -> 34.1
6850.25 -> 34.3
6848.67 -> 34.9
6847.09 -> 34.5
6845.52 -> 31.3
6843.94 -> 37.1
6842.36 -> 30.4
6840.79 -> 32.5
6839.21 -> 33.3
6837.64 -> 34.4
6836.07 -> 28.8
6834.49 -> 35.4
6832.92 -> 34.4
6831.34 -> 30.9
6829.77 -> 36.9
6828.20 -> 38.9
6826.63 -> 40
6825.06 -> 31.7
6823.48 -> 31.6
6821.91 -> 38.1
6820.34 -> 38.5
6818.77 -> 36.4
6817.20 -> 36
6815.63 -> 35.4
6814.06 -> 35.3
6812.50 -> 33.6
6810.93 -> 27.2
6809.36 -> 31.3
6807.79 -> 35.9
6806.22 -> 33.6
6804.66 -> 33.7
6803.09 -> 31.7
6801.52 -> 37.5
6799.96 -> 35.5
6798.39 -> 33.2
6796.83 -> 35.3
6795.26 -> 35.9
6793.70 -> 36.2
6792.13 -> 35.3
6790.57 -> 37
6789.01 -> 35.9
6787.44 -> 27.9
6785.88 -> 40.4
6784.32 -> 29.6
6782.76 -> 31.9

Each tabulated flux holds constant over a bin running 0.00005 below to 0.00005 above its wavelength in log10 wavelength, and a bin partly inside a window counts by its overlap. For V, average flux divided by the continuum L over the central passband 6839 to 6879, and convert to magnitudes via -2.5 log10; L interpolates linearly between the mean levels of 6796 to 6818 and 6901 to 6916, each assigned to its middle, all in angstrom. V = 0.035 mag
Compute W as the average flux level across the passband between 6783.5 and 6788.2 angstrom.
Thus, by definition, 32.7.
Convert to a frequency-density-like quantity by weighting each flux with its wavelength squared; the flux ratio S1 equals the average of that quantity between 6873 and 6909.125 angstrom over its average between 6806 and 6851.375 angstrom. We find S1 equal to 1.1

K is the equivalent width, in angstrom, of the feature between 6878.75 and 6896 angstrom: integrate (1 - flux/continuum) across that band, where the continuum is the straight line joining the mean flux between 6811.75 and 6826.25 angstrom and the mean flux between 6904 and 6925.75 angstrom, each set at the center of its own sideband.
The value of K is 2.0 angstrom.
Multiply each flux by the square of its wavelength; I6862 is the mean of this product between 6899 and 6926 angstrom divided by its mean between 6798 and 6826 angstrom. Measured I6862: 1.2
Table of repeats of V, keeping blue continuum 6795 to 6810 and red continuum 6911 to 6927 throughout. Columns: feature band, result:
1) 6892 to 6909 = 0.144 mag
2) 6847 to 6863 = 0.104 mag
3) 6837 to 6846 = 0.109 mag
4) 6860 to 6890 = 0.103 mag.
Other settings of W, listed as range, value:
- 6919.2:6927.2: 39.9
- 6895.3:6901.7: 35.4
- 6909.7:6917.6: 39.9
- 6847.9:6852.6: 34.5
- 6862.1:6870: 36.5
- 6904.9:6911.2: 36.8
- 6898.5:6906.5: 36.6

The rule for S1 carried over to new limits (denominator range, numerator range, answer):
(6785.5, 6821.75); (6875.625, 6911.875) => 1.04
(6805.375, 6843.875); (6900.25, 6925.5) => 1.20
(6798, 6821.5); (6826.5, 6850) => 1.00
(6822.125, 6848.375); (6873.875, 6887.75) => 1.05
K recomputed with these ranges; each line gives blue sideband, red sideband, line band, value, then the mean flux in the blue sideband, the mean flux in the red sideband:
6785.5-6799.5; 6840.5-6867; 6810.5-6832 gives -0.4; 35.1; 34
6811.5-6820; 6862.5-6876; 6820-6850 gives 0.8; 35.3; 35.1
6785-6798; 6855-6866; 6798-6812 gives 0.8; 35.4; 34.4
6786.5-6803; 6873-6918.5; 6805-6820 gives 0.5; 34.9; 36.5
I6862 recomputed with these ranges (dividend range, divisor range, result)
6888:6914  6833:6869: 1.06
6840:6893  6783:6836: 1.01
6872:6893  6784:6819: 1.04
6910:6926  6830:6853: 1.28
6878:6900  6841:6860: 1.05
